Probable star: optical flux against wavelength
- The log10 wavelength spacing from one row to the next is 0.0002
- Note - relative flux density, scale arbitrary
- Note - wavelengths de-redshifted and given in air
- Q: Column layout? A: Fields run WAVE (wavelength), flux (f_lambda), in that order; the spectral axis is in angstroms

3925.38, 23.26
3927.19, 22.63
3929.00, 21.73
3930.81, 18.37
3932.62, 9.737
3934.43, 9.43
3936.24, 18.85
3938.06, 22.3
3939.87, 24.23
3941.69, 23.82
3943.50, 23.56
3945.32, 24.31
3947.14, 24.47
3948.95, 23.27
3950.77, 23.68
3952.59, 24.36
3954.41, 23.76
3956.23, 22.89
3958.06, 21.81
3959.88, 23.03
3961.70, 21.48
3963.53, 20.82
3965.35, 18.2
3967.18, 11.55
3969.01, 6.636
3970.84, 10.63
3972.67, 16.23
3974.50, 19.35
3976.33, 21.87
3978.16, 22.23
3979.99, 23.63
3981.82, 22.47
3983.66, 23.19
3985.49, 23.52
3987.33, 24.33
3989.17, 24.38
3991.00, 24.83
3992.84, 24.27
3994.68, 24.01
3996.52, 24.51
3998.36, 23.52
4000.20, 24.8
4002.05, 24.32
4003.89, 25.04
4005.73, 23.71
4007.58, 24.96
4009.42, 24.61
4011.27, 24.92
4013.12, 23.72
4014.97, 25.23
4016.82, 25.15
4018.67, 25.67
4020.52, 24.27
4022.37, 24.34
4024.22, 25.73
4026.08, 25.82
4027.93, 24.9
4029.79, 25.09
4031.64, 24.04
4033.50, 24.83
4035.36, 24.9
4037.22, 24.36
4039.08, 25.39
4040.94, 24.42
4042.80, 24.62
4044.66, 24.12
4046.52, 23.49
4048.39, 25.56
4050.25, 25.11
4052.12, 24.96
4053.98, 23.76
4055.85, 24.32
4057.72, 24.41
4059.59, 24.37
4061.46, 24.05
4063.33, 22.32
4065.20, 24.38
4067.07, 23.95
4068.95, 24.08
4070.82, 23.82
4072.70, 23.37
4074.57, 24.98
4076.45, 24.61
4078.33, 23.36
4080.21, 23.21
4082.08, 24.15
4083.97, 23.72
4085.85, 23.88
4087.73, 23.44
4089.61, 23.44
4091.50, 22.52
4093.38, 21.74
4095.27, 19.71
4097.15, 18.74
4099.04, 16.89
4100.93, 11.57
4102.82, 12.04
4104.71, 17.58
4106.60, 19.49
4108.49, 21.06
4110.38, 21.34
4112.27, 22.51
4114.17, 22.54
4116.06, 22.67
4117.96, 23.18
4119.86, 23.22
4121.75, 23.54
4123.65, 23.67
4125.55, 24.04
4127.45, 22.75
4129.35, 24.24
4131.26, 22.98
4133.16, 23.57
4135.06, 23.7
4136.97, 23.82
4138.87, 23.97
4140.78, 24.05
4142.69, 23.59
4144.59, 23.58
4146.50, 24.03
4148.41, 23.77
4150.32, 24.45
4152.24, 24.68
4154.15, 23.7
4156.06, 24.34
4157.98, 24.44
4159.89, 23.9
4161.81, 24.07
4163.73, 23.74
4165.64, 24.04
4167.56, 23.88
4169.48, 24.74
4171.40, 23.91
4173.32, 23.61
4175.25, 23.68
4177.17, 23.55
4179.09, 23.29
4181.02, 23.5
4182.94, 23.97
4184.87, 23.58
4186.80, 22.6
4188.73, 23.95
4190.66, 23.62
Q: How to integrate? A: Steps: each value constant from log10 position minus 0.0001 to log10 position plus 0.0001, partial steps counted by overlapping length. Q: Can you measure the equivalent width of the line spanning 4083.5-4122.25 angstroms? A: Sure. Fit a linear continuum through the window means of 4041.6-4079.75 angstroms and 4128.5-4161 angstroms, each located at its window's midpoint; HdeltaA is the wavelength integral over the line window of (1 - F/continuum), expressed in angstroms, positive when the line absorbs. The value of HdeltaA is 5.5 angstroms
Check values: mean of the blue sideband 24.2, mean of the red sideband 23.9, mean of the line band 20.6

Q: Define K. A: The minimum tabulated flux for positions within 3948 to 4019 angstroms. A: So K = 6.636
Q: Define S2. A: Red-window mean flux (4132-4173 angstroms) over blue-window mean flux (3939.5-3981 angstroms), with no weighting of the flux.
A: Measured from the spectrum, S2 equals 1.2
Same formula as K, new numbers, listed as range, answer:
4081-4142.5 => 11.57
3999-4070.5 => 22.32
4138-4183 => 23.29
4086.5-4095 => 21.74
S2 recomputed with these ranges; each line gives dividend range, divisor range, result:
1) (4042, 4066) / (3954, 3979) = 1.31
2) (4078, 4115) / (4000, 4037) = 0.83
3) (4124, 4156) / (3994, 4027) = 0.96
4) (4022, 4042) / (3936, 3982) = 1.20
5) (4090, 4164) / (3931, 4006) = 1.04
